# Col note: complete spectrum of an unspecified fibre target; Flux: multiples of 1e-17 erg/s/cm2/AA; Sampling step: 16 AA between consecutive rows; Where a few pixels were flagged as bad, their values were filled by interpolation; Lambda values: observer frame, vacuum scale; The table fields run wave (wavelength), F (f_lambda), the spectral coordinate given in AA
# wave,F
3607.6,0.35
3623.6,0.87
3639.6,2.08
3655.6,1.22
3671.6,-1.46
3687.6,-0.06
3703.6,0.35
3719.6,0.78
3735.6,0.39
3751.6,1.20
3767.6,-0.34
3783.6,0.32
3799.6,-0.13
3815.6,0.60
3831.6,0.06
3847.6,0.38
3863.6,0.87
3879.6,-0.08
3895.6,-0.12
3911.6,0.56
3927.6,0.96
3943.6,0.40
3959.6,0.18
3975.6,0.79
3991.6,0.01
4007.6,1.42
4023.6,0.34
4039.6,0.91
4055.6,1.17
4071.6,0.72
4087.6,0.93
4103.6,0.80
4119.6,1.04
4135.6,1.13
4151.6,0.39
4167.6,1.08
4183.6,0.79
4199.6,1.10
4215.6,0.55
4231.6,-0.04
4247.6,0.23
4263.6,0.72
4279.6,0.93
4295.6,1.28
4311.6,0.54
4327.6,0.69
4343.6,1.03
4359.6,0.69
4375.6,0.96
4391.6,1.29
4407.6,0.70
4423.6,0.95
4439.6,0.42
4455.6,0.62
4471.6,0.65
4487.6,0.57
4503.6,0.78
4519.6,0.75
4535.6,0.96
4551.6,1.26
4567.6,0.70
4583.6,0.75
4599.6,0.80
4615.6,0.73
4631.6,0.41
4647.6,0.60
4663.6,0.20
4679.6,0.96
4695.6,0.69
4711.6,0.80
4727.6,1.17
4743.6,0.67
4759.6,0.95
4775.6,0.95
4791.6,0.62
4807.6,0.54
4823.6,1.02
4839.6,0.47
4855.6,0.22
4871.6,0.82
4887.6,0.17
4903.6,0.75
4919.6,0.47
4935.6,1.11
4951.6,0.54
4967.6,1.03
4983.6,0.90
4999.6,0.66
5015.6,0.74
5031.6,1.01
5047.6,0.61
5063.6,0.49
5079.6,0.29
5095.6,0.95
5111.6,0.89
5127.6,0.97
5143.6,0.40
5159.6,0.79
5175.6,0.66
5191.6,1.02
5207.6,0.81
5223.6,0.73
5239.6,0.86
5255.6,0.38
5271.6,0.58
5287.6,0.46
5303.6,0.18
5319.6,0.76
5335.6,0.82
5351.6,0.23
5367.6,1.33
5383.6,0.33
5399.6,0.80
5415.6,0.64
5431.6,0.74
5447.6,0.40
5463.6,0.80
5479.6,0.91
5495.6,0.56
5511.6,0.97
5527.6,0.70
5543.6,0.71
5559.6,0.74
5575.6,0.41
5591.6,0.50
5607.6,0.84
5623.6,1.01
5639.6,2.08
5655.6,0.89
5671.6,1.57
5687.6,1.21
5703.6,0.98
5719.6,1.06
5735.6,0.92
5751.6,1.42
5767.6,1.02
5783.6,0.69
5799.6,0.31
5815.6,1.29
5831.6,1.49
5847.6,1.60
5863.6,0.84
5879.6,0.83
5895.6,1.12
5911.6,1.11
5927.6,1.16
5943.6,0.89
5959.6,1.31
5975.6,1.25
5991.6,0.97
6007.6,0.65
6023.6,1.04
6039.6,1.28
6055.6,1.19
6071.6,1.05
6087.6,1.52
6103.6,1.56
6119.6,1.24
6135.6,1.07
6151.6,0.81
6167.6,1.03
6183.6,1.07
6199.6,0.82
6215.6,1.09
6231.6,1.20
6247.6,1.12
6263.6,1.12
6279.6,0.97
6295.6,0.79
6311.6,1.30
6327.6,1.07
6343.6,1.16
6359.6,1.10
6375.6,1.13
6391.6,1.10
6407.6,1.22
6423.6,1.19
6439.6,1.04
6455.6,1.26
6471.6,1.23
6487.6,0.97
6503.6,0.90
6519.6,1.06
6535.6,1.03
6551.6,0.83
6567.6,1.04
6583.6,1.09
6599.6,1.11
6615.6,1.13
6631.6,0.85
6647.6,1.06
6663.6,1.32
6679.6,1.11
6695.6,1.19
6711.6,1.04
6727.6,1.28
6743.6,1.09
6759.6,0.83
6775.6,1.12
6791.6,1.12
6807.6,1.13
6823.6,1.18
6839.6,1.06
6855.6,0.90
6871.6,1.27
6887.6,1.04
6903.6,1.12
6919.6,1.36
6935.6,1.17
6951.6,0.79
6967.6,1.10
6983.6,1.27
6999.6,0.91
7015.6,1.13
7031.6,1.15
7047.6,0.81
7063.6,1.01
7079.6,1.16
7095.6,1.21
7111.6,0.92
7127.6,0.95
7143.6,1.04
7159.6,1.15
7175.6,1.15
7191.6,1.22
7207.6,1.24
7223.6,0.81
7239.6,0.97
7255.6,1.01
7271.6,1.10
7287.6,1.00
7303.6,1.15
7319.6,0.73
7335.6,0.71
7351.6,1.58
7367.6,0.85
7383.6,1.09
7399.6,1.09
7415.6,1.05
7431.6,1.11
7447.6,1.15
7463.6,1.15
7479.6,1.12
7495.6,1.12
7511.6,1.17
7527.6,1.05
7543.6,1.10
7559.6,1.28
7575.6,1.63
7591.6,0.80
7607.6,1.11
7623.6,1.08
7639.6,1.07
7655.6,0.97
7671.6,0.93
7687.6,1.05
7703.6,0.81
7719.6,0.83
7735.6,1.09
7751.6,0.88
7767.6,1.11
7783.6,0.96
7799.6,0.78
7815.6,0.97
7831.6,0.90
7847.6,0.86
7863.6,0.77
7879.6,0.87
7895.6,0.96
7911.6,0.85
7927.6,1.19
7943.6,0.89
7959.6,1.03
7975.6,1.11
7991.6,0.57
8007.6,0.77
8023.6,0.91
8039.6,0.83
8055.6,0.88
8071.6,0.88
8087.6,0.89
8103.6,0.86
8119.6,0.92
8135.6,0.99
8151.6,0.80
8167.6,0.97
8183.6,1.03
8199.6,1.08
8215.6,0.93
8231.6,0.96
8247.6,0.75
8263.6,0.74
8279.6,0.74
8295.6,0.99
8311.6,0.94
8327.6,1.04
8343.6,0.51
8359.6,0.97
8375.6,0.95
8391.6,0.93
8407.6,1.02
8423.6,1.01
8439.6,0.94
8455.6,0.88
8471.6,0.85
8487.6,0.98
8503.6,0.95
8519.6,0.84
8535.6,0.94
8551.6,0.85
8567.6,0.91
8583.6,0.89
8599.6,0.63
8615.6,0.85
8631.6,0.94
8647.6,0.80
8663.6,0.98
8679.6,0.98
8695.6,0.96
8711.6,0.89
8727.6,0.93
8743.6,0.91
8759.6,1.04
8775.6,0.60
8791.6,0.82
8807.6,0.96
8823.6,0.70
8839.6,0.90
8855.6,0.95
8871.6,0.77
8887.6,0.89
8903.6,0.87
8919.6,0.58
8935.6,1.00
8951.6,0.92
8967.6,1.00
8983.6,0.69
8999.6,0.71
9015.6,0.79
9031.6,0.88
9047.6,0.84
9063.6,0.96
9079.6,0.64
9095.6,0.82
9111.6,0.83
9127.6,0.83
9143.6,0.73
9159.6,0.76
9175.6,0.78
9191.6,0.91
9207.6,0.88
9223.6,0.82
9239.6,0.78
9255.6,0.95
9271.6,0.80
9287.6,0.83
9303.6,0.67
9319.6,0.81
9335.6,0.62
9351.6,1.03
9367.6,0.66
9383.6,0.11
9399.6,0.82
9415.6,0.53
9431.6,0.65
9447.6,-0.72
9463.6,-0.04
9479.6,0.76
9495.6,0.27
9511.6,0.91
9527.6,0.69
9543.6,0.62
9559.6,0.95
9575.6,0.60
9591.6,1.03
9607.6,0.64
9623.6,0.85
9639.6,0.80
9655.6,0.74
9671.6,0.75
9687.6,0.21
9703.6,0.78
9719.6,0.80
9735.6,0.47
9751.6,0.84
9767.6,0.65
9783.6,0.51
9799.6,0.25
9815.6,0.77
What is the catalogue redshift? 0.51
